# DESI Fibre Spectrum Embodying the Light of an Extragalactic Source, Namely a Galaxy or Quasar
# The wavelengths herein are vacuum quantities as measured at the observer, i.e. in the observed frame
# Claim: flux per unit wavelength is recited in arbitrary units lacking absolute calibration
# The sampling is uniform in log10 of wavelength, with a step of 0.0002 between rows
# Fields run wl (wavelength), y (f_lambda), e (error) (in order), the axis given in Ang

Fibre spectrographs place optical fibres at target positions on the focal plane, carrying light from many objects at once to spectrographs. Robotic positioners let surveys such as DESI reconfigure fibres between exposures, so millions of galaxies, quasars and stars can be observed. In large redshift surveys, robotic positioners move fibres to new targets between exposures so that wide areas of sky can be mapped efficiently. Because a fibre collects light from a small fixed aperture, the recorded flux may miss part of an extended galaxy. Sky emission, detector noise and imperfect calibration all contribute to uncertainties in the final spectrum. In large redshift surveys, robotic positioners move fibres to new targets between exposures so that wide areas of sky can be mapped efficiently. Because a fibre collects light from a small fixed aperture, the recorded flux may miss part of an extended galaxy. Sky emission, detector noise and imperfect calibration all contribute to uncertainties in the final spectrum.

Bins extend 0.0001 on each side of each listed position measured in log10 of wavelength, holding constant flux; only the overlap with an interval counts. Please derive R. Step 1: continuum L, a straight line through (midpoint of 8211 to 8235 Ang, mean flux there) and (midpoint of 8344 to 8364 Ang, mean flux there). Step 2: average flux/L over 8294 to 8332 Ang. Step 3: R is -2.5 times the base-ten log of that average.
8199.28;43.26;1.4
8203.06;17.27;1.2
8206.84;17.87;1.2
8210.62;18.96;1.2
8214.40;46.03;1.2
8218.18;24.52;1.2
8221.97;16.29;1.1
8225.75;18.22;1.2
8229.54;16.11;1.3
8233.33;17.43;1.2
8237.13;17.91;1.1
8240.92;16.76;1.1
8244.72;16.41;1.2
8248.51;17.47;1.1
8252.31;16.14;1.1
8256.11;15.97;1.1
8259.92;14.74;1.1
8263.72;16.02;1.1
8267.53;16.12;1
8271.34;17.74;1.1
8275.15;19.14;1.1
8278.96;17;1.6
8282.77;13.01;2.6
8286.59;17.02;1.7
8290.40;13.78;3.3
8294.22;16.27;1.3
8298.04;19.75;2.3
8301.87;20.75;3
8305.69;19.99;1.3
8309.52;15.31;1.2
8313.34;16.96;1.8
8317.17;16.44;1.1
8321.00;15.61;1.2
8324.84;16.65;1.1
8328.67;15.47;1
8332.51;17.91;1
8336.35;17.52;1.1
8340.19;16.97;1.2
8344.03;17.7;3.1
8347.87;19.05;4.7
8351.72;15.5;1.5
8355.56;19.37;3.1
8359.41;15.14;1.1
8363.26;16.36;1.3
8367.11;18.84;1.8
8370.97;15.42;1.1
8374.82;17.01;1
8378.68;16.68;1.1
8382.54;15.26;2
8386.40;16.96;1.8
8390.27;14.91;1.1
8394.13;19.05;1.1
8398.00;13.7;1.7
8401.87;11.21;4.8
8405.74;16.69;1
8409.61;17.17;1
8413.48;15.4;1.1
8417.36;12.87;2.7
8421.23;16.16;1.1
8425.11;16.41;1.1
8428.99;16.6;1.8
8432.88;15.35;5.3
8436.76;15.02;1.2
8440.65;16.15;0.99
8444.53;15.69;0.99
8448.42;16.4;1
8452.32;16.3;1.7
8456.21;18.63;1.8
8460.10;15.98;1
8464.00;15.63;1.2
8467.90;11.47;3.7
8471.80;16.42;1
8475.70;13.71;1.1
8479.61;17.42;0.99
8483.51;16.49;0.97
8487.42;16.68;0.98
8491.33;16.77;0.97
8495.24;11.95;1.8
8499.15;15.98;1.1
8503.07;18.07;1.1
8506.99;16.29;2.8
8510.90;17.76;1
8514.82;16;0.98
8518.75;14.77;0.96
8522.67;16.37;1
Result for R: 0.10 mag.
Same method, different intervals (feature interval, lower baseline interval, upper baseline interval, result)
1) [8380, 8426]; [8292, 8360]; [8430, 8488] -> 0.07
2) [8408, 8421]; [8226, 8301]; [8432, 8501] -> 0.05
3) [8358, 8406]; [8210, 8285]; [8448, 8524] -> 0.08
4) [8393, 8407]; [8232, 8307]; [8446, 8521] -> 0.10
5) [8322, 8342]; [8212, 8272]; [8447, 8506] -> 0.06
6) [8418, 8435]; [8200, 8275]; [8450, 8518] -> 0.06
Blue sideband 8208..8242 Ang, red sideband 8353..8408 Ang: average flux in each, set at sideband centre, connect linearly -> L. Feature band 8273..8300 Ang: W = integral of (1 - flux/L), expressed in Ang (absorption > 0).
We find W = 3.8 Ang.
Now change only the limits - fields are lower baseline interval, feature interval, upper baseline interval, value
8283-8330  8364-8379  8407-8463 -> -0.5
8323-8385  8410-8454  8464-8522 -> 1.4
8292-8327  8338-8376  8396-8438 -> -1.6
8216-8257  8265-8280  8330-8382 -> 0.1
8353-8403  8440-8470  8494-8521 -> 0.5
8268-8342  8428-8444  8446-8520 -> 0.5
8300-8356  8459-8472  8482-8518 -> 1.4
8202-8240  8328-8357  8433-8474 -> 1.2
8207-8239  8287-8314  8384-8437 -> 2.3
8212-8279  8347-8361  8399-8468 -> -0.1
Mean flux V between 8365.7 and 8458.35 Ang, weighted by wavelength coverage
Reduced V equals 16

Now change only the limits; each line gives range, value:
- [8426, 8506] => 15.8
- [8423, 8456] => 16.1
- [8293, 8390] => 17.1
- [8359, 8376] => 16.7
